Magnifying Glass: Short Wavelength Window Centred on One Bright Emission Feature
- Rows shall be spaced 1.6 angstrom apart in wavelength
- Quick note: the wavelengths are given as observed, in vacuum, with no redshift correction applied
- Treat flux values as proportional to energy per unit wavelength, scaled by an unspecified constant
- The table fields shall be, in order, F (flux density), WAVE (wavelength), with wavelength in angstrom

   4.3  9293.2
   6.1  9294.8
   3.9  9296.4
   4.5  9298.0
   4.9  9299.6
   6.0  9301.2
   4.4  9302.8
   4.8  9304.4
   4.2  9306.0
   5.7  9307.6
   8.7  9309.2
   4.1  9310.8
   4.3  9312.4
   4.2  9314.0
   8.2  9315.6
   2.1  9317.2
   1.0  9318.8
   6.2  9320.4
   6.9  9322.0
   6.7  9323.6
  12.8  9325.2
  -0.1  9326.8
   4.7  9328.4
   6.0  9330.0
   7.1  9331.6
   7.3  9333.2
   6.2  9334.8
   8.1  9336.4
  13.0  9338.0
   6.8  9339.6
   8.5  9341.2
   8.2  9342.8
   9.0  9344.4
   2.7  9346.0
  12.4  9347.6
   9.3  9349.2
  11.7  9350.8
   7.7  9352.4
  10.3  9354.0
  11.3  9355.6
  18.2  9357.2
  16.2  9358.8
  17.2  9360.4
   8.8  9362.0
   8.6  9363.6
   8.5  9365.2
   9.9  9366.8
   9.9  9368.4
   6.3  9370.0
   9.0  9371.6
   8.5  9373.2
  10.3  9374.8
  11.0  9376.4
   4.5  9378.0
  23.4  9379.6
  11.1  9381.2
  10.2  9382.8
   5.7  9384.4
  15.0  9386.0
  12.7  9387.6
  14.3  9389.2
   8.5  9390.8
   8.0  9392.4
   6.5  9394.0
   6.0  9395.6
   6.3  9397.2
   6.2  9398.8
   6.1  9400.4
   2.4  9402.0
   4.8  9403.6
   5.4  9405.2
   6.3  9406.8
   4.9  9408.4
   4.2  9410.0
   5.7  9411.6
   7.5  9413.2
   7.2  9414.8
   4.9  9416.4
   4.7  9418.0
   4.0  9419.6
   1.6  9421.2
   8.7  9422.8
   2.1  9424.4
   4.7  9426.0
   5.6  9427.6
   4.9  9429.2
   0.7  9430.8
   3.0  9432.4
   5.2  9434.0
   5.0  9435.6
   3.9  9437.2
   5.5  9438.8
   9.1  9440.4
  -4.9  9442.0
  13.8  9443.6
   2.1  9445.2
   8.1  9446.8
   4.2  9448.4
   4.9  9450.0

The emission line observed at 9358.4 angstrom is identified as H-alpha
